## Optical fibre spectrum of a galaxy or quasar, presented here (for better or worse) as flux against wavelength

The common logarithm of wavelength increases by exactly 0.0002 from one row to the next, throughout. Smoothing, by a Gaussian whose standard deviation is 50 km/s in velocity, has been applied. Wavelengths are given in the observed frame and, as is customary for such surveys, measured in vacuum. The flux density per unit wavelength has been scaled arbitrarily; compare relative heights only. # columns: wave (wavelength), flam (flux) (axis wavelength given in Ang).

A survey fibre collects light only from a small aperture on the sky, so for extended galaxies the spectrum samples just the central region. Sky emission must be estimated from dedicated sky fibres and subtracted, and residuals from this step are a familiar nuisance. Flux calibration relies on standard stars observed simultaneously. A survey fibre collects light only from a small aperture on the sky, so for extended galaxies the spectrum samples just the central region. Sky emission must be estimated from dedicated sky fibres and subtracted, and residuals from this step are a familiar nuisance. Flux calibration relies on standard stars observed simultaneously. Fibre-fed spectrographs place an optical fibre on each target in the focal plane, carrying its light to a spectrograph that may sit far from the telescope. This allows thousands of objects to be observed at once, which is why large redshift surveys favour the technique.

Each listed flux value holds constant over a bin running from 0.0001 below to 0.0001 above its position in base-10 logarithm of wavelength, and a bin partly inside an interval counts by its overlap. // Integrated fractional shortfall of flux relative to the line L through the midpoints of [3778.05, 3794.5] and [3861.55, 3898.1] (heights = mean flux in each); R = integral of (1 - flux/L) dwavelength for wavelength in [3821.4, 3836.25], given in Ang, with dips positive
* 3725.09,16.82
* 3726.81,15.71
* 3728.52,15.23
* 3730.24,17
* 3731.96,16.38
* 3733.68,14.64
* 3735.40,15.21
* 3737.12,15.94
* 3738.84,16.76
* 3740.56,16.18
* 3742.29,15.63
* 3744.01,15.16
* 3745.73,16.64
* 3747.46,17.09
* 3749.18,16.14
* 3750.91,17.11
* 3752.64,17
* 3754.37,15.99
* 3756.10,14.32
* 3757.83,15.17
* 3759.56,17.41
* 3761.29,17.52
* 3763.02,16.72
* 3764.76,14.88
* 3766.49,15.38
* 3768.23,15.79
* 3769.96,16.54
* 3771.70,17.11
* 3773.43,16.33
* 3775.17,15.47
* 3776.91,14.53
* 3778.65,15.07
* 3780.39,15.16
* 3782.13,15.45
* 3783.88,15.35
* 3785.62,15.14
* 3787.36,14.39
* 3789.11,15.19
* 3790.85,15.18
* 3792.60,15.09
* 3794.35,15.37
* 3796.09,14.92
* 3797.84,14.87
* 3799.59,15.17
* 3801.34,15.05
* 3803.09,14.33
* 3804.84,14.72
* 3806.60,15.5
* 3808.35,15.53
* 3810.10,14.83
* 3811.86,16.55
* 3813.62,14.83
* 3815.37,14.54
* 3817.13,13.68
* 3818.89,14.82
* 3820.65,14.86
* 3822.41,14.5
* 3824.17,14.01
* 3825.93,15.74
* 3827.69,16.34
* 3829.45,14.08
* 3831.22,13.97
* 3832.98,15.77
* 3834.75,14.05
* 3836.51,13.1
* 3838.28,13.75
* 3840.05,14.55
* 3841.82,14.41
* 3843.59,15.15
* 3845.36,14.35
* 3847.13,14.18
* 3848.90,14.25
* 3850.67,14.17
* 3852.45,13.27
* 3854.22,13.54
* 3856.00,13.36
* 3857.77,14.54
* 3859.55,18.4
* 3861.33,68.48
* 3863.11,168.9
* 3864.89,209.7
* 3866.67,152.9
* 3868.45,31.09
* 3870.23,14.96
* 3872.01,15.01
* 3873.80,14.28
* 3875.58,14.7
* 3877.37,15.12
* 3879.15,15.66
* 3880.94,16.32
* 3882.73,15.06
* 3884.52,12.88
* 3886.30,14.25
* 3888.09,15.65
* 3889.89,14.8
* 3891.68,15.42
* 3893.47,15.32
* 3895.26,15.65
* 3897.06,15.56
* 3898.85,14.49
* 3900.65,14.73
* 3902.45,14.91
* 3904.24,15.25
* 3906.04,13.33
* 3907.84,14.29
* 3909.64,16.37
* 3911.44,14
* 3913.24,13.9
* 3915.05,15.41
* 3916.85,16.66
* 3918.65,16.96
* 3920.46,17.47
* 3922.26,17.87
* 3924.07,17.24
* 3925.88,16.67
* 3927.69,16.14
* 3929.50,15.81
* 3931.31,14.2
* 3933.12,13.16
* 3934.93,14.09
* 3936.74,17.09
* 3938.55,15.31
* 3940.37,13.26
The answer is 6.6 Ang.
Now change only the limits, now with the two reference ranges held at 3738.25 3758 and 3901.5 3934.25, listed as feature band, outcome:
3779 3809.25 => 1.7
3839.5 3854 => 1.4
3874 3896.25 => 0.8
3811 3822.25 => 0.7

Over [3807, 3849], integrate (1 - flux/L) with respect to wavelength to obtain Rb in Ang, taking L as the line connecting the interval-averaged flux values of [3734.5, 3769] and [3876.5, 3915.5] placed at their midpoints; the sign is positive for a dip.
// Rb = 2.2 Ang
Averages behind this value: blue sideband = 16.1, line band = 14.7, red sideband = 14.9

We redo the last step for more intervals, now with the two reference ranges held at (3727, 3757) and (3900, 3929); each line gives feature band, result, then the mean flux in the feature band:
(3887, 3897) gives 0.2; 15.4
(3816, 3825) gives 0.8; 14.4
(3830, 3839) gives 1.0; 14.1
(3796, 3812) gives 0.8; 15.1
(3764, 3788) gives 0.7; 15.5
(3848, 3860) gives 1.1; 14.4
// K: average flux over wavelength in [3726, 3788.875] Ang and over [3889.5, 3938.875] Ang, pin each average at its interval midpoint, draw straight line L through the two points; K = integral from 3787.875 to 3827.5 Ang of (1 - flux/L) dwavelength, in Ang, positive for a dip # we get 1.9 Ang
